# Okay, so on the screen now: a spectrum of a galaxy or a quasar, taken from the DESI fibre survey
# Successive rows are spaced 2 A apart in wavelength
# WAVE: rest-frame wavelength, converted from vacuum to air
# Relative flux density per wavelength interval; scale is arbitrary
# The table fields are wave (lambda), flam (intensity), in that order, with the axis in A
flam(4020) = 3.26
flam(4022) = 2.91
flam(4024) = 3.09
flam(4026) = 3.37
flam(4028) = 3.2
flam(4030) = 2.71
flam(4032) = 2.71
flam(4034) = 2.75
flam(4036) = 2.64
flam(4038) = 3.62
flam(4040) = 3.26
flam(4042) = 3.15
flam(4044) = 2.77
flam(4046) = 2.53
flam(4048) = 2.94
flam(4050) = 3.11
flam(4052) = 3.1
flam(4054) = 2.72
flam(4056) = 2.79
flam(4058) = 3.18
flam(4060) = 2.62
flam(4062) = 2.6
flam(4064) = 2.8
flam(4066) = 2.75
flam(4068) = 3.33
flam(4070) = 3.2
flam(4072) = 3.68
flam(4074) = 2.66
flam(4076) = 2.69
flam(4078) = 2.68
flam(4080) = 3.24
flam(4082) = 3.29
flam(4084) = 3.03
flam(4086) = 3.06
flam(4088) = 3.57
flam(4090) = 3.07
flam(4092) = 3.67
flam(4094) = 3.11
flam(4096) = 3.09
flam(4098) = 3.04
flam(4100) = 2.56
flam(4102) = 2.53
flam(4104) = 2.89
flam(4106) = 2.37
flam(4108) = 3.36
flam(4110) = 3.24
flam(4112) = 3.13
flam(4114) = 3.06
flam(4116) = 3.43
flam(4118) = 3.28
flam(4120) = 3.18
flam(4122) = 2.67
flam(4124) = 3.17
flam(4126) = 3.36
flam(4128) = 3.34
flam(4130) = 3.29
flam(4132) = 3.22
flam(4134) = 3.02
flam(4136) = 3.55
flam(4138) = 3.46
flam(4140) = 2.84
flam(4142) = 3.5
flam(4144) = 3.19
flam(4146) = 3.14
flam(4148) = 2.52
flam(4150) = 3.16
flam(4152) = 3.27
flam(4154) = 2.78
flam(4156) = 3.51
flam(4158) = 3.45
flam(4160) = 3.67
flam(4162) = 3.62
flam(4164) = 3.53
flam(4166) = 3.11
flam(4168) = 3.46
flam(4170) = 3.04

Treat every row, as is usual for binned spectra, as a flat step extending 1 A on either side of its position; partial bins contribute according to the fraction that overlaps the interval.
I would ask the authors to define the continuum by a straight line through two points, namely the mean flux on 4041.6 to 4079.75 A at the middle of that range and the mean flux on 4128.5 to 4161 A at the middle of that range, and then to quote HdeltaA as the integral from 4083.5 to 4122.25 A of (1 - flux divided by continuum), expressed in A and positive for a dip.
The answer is -0.1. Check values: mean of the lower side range 2.91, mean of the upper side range 3.22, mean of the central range 3.08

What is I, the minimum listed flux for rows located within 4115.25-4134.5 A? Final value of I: 2.67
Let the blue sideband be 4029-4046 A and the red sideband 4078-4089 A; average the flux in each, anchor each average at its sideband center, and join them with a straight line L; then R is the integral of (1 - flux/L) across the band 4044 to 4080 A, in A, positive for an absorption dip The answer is 1.8 A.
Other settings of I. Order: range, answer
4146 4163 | 2.52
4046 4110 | 2.37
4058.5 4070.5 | 2.6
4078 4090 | 2.68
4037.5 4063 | 2.53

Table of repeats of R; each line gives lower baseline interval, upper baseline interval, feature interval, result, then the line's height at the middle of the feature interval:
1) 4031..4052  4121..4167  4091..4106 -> 0.80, 3.11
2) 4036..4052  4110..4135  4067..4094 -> -0.55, 3.1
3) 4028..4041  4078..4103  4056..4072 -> 0.36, 3.03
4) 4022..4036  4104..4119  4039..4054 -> 0.08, 2.98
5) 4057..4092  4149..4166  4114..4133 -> 0.13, 3.23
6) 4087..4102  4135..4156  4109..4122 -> -0.18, 3.13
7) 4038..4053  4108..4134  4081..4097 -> -0.58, 3.12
